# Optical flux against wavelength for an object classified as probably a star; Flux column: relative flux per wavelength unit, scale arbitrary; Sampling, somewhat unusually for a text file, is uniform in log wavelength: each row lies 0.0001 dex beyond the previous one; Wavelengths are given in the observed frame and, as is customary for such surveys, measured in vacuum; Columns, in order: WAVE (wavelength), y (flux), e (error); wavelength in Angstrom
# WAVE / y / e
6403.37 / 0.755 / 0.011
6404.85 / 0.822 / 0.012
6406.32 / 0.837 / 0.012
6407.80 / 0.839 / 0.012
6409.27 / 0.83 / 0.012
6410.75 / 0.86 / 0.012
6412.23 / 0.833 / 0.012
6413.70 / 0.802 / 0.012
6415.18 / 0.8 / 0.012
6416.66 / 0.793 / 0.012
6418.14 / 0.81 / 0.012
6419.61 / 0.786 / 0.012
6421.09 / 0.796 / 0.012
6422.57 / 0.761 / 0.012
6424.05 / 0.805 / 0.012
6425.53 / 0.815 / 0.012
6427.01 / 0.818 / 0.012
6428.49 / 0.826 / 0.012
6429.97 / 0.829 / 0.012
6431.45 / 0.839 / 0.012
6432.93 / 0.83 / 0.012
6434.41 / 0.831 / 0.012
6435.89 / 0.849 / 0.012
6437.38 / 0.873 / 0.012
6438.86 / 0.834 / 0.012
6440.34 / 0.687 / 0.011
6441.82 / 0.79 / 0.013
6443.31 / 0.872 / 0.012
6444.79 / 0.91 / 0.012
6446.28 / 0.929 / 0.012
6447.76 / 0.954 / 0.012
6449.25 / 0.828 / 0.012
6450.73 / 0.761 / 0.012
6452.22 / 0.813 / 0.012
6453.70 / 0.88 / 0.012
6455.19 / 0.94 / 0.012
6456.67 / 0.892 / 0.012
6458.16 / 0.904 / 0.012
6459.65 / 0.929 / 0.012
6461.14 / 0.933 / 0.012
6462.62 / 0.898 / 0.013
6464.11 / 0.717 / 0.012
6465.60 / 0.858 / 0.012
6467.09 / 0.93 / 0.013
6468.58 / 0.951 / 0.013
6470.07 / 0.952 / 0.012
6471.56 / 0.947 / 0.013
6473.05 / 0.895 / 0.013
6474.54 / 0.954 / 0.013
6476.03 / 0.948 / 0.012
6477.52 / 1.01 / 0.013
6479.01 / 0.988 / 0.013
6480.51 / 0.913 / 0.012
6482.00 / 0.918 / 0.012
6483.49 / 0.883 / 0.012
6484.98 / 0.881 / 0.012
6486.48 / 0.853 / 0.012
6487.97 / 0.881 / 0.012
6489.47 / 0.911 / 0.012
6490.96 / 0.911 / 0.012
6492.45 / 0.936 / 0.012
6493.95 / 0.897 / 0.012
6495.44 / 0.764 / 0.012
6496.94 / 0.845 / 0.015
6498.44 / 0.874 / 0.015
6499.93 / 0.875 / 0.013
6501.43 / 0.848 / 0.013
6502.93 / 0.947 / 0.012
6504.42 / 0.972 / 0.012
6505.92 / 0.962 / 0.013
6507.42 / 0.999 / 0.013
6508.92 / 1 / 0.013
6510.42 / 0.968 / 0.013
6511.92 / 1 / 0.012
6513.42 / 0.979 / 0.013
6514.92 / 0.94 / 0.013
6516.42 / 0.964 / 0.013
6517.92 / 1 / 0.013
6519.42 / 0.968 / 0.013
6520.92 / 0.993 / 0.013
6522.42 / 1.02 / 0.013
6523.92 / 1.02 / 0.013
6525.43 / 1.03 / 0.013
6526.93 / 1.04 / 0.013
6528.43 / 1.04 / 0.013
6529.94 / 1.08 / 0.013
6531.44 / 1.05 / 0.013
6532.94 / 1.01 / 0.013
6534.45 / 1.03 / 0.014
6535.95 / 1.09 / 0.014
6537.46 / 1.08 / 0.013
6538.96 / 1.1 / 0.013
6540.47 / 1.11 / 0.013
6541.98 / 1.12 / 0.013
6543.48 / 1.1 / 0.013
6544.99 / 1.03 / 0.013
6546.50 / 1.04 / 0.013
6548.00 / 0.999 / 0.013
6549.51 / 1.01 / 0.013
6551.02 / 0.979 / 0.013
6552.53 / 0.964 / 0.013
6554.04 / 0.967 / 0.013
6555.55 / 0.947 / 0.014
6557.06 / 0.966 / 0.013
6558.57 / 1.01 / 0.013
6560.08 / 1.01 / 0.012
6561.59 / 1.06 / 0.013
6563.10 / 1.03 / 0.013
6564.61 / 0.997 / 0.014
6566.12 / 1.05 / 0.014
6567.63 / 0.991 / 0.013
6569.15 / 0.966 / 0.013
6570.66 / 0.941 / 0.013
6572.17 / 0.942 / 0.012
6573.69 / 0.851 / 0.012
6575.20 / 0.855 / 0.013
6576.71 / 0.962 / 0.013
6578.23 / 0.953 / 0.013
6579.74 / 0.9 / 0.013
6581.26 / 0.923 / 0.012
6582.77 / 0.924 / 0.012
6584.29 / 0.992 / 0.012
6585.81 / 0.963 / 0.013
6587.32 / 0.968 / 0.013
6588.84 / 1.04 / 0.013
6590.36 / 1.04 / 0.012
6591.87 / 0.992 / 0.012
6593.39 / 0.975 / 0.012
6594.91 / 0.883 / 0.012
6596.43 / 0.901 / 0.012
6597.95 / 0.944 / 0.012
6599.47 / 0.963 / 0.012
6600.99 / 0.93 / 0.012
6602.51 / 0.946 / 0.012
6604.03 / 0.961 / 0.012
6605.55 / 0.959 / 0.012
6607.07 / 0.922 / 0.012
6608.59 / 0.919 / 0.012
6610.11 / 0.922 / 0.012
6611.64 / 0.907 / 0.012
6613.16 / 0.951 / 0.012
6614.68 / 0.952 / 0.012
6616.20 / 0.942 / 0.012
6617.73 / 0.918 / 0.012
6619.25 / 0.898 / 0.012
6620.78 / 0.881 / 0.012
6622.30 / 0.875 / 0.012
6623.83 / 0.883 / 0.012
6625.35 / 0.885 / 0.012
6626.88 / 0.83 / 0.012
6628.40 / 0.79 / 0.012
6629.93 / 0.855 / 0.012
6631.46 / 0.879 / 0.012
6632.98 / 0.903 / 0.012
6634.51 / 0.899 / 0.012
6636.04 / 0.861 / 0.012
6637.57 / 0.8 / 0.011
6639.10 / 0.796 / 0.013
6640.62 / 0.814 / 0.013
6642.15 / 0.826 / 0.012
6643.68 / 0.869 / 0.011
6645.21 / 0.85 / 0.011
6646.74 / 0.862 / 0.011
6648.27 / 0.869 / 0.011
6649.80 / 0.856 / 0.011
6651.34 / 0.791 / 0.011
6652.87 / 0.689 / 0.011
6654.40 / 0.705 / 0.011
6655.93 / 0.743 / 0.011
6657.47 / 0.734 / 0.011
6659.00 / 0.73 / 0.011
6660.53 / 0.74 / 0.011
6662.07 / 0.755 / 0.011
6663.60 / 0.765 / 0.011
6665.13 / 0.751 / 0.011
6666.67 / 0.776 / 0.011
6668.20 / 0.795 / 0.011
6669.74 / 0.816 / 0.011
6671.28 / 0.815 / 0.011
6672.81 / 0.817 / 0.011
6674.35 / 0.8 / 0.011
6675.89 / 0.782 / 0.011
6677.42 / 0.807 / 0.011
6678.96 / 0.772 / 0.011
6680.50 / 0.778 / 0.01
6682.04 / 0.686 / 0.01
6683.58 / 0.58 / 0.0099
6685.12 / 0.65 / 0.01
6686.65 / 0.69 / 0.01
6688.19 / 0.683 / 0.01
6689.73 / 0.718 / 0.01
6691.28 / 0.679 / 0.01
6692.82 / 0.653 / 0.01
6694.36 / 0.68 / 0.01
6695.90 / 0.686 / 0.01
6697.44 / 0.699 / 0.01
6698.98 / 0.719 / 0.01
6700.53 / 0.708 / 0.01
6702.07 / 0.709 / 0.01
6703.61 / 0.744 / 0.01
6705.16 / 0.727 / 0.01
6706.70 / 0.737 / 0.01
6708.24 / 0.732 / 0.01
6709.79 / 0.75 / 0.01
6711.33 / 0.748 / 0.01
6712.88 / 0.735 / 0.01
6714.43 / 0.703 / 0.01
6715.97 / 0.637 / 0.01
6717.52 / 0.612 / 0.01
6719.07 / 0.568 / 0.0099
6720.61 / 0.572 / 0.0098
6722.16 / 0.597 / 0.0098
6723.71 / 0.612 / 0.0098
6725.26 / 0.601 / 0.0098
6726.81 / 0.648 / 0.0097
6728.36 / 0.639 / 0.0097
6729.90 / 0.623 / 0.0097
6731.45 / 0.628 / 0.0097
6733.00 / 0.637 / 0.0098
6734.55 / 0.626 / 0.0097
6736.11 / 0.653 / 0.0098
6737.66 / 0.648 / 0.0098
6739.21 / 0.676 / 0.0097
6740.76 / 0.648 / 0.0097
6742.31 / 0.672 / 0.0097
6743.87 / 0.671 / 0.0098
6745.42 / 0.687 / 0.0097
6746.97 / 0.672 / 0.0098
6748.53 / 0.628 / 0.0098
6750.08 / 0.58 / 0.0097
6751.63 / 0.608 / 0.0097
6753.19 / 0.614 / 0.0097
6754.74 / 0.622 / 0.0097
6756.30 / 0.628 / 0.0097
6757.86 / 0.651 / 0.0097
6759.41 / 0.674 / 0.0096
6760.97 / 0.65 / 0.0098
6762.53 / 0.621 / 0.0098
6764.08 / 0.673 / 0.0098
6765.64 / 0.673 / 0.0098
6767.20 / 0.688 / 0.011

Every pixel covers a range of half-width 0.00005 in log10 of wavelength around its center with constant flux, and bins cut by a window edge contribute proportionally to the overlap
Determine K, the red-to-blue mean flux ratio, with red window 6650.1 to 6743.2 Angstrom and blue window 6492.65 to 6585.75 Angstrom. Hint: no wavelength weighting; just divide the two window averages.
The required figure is 0.71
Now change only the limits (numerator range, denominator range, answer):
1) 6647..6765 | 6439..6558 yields 0.73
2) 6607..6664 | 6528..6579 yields 0.84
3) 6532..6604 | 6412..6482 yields 1.14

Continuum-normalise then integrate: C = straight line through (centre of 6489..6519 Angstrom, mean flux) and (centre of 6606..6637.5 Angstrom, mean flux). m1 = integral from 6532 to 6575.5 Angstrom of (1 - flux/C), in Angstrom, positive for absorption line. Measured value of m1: -4.56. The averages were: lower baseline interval 0.93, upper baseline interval 0.892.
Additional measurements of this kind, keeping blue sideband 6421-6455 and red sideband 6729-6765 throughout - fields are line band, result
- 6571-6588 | -4.2 Angstrom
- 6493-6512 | -2.9 Angstrom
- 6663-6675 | -1.7 Angstrom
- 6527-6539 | -4.4 Angstrom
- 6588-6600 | -3.7 Angstrom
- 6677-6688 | -0.3 Angstrom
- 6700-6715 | -1.4 Angstrom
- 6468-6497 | -3.8 Angstrom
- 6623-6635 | -2.5 Angstrom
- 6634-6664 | -4.0 Angstrom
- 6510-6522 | -2.9 Angstrom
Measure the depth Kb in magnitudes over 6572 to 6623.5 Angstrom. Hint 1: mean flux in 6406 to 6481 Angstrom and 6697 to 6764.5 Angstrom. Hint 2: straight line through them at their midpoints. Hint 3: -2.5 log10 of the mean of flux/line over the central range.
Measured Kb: -0.24 mag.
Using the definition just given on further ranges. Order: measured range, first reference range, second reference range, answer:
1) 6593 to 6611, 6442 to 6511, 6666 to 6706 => -0.169 mag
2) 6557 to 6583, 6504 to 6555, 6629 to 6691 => -0.020 mag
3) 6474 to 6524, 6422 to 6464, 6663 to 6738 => -0.147 mag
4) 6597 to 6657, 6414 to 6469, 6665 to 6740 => -0.180 mag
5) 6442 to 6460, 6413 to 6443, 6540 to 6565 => -0.040 mag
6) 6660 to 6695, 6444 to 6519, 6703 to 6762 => -0.042 mag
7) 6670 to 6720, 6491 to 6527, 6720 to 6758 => -0.029 mag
